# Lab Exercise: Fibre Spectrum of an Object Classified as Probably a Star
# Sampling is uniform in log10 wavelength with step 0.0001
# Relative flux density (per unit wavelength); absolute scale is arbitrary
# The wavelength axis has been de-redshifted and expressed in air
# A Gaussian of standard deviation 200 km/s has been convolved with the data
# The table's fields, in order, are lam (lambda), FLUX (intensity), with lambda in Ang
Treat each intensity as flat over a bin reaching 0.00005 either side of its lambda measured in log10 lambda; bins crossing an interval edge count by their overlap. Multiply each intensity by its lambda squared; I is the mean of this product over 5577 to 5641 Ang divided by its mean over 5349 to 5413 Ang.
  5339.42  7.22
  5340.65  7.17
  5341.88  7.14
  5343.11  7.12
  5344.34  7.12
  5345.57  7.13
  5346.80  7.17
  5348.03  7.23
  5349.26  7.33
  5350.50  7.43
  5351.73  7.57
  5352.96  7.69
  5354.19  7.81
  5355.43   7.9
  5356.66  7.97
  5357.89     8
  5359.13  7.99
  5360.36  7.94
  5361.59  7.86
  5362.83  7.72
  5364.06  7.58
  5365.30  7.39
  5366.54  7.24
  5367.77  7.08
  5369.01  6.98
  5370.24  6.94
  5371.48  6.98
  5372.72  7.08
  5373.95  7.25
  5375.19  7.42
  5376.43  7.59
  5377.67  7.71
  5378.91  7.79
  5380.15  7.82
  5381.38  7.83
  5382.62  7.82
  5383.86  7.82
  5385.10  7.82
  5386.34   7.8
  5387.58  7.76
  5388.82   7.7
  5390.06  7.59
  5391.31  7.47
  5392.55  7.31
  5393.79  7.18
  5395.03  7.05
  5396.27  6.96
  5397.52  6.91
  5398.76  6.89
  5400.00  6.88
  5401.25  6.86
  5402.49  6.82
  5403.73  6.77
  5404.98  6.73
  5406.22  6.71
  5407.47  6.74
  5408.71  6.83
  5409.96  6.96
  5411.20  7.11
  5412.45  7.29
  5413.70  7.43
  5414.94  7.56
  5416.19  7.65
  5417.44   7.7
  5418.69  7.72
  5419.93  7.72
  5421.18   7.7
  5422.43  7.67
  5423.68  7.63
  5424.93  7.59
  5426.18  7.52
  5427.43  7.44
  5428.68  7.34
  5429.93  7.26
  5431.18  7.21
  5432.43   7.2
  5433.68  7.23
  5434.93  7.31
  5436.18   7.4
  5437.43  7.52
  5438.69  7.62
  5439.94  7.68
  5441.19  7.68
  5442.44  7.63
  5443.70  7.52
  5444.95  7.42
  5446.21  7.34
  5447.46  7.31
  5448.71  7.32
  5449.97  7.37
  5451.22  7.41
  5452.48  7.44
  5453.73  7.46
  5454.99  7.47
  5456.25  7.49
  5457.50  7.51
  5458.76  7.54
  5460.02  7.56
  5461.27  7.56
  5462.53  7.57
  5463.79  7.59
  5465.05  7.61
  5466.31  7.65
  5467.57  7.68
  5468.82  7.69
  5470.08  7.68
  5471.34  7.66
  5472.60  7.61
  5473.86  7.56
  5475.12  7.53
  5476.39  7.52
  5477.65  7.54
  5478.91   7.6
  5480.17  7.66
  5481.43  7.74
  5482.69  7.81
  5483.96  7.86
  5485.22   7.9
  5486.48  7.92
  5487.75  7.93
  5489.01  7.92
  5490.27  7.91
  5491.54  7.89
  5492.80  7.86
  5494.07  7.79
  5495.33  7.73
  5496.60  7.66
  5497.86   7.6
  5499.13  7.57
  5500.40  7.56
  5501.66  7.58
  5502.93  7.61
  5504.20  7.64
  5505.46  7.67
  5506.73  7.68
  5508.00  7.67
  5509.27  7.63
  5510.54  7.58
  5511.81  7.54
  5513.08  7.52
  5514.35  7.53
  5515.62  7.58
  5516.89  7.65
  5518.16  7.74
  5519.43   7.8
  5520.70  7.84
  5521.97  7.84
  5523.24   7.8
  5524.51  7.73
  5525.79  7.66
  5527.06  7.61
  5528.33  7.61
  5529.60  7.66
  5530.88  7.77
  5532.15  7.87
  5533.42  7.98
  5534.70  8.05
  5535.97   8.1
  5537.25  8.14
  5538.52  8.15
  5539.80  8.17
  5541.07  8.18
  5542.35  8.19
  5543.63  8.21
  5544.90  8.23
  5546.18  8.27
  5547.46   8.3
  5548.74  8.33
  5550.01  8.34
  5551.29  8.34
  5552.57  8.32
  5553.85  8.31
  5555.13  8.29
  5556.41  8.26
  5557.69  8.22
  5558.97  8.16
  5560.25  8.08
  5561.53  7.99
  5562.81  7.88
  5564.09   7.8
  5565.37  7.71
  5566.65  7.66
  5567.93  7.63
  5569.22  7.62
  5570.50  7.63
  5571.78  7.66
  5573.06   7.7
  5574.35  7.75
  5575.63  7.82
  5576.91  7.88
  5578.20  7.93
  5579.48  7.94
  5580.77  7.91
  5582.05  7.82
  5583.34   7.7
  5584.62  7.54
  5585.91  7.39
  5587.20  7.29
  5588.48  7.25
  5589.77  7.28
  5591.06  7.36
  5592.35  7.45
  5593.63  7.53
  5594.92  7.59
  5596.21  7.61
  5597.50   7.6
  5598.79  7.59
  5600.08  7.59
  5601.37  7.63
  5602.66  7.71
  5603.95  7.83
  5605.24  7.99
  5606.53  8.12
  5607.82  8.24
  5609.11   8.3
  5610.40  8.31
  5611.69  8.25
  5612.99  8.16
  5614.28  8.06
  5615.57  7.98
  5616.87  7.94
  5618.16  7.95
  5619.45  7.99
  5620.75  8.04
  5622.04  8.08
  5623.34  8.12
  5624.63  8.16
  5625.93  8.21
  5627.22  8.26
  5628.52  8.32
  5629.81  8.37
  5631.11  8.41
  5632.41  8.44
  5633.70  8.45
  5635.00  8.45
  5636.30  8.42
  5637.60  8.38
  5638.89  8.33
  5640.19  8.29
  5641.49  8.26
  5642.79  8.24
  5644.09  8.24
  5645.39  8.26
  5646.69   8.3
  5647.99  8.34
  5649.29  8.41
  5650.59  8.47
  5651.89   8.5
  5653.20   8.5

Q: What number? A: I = 1.17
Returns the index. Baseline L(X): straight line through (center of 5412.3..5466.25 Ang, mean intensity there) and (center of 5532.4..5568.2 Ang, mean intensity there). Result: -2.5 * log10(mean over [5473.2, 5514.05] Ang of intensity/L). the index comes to 0.02 mag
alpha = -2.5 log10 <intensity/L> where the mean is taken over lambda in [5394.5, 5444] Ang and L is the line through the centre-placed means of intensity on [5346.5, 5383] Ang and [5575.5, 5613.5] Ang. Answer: 0.04 mag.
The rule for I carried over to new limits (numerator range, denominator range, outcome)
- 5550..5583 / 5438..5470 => 1.10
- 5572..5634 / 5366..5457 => 1.15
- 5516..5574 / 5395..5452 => 1.14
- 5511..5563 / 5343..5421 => 1.14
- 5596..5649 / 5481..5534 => 1.10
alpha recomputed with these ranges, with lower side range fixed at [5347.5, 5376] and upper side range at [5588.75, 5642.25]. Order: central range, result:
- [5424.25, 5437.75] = 0.04 mag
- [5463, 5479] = 0.02 mag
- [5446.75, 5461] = 0.03 mag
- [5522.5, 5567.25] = -0.02 mag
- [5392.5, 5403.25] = 0.09 mag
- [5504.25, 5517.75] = 0.03 mag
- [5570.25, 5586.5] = 0.03 mag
